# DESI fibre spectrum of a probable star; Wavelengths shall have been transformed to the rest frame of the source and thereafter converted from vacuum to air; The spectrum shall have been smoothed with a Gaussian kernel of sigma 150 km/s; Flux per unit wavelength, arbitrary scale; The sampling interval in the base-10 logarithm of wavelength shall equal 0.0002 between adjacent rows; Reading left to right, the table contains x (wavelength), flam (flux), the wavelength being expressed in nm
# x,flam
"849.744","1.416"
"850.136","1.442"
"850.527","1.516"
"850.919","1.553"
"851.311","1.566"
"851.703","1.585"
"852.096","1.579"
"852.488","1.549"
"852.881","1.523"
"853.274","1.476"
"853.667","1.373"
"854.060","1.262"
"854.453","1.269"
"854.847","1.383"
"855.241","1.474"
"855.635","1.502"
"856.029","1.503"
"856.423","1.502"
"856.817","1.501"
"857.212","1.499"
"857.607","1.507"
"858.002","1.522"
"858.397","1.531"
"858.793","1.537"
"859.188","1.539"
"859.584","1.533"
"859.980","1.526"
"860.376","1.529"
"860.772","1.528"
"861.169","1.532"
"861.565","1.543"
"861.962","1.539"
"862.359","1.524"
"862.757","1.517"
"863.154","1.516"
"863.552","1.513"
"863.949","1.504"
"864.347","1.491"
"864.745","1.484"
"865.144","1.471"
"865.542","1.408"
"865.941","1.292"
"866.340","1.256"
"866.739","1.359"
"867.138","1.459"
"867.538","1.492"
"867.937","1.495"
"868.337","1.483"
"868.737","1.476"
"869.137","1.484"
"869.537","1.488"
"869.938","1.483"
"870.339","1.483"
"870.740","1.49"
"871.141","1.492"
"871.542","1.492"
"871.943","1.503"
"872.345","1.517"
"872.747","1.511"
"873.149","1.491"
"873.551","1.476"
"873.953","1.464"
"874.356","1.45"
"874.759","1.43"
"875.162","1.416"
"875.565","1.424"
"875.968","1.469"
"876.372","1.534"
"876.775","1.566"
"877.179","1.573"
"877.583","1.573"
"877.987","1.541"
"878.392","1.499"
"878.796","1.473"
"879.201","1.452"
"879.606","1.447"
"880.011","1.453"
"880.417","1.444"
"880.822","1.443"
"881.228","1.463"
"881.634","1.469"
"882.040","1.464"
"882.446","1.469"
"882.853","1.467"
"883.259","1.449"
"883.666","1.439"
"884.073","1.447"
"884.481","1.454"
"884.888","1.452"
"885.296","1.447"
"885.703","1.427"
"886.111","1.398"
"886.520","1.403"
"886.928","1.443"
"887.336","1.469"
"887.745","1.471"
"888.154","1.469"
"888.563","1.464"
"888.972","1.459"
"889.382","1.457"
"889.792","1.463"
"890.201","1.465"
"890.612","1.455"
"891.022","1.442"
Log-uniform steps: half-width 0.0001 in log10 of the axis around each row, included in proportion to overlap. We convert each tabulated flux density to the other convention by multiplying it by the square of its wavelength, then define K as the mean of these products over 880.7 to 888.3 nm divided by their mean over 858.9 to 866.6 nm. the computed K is 1.03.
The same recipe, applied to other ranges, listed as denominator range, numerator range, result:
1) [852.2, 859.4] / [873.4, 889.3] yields 1.06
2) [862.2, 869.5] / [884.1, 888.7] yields 1.04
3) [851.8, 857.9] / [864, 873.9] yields 1.03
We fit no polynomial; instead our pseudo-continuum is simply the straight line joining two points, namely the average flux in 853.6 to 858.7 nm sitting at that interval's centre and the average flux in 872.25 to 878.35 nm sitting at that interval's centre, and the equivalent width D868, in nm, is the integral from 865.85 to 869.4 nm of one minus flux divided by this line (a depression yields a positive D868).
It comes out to 0.123 nm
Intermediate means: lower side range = 1.45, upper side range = 1.5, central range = 1.43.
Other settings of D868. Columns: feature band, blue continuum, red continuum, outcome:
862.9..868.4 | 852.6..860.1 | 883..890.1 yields 0.077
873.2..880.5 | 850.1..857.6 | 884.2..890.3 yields -0.126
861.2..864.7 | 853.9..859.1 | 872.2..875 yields -0.117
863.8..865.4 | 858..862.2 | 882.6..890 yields 0.036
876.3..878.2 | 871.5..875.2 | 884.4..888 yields -0.120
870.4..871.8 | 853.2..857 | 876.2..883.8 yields -0.027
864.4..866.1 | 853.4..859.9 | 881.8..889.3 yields 0.044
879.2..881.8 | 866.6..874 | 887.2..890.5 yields 0.034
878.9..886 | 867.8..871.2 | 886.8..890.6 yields 0.087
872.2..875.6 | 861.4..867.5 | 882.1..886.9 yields -0.035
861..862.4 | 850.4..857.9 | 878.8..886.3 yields -0.061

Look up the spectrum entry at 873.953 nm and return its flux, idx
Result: 1.464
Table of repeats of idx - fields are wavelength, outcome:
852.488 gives 1.549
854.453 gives 1.269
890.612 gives 1.455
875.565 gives 1.424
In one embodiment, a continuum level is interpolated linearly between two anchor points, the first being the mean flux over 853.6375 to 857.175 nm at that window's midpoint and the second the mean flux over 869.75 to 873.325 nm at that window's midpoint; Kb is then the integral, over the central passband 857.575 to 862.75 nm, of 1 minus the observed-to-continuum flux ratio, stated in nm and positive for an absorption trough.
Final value -0.30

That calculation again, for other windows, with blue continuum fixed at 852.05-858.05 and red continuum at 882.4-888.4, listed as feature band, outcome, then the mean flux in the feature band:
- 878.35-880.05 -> -0.02 nm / 1.46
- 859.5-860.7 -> -0.06 nm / 1.53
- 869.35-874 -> -0.13 nm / 1.49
